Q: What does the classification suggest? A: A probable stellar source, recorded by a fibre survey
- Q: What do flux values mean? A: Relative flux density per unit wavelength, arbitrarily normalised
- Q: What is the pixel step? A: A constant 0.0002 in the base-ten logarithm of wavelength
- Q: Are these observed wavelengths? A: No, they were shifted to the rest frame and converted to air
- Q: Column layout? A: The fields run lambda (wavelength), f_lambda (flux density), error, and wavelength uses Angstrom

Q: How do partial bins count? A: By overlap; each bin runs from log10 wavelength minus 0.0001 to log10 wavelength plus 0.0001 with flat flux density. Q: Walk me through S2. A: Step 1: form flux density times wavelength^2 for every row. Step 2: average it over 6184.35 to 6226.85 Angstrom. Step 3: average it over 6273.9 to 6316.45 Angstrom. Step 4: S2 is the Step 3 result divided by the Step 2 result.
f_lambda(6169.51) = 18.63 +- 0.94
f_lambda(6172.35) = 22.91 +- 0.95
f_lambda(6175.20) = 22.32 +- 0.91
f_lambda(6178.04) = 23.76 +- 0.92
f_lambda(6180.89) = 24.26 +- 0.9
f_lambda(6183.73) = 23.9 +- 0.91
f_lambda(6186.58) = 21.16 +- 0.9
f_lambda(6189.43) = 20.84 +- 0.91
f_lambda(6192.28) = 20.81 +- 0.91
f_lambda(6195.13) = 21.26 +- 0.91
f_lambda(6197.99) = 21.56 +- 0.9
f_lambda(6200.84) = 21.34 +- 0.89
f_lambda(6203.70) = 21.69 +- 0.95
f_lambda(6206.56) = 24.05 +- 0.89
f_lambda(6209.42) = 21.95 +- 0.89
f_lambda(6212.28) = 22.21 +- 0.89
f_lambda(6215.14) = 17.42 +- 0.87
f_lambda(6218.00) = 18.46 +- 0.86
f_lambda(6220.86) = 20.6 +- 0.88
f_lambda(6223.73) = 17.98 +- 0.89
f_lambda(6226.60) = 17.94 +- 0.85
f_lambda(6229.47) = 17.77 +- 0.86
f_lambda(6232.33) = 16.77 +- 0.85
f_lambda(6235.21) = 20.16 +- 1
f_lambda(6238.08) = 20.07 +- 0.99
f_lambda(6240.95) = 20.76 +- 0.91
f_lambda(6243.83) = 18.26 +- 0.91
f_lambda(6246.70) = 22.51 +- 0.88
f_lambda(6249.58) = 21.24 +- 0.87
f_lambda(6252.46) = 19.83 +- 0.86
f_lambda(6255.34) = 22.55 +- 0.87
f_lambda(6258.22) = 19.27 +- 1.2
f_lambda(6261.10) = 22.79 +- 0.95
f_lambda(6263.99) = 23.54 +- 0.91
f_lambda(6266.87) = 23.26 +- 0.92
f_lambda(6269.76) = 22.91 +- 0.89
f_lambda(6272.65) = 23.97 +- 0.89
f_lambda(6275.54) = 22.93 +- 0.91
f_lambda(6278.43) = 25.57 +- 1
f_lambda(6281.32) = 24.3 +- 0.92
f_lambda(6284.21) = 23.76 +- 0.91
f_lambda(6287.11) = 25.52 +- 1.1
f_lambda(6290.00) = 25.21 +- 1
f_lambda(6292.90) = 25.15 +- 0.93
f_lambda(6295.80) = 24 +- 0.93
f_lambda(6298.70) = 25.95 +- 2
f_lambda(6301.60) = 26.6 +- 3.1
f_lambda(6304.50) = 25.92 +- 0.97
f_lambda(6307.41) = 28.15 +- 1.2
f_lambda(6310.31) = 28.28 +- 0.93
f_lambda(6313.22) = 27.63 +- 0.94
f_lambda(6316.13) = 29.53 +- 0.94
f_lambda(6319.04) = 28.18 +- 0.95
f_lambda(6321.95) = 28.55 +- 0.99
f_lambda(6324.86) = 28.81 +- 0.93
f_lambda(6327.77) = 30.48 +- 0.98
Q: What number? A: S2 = 1.28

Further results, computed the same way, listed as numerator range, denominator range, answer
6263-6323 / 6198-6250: 1.31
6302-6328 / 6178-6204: 1.34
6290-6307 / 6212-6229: 1.40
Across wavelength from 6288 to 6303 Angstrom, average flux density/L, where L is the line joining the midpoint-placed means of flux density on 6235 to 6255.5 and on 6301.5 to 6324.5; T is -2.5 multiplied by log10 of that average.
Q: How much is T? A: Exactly 0.028 mag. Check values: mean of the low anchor 20.6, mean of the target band 25.4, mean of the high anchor 28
